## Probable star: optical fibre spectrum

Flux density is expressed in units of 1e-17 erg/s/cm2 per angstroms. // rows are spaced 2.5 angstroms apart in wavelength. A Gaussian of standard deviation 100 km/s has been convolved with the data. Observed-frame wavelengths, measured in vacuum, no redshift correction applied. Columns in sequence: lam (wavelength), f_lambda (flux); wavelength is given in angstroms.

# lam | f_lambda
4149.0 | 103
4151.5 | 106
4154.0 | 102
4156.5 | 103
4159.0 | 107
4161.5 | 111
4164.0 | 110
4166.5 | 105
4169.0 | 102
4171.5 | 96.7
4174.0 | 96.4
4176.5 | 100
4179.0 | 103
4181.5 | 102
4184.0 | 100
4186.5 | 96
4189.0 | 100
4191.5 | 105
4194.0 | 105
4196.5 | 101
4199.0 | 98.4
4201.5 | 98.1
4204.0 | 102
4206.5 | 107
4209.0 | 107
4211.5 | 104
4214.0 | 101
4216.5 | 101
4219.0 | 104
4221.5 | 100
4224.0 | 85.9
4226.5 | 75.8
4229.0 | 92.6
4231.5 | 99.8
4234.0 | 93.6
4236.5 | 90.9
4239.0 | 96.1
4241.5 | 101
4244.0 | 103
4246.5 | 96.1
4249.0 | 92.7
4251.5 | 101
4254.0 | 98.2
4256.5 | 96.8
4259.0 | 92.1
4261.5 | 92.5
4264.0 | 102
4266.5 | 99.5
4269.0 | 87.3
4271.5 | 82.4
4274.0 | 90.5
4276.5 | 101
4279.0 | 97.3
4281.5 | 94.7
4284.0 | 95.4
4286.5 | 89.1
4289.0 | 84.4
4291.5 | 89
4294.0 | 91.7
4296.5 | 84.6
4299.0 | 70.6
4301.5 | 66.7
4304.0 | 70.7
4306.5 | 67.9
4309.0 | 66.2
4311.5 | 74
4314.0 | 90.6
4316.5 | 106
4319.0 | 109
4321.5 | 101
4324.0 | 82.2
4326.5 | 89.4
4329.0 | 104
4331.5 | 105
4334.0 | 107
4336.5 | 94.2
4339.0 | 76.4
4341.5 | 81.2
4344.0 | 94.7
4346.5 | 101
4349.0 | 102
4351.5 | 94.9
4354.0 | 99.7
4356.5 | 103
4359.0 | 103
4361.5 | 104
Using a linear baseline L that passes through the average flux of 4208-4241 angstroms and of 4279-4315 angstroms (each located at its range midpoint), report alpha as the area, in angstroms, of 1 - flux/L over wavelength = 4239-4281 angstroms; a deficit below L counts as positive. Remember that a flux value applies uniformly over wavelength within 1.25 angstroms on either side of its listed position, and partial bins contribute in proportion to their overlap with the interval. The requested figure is -3.17 angstroms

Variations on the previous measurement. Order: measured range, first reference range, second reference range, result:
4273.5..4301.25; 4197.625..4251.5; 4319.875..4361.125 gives 2.3 angstroms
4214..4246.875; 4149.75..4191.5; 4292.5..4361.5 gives 0.8 angstroms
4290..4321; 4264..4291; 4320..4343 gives 3.4 angstroms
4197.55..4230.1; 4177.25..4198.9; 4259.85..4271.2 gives 0.2 angstroms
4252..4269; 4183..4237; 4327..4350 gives 0.2 angstroms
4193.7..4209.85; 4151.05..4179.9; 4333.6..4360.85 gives -0.1 angstroms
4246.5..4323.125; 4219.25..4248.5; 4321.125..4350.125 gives 4.0 angstroms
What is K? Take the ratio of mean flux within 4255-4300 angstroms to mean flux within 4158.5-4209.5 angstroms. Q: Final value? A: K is 0.89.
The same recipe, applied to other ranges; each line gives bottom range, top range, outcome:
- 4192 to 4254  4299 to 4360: 0.92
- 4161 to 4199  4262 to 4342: 0.88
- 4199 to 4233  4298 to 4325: 0.84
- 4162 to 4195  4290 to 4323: 0.82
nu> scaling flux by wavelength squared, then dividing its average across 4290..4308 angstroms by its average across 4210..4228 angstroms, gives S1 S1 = 0.83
